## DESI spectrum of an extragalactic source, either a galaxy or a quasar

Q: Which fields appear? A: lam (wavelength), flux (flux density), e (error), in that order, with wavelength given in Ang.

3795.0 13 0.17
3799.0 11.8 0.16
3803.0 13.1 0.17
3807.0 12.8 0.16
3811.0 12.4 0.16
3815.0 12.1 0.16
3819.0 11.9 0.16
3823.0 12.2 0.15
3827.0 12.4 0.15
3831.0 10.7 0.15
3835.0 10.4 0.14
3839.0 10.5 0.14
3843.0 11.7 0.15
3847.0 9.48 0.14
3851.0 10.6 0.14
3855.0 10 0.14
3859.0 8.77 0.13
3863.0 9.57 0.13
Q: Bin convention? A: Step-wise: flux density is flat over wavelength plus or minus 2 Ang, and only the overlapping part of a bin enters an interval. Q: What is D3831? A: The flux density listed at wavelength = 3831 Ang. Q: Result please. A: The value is 10.7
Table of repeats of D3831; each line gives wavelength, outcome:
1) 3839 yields 10.5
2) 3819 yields 11.9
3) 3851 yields 10.6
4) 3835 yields 10.4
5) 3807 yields 12.8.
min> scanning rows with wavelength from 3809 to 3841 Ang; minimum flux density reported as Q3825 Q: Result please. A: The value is 10.4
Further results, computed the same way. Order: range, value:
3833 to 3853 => 9.48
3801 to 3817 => 12.1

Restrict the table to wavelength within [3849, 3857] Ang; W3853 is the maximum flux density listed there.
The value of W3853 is 10.6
